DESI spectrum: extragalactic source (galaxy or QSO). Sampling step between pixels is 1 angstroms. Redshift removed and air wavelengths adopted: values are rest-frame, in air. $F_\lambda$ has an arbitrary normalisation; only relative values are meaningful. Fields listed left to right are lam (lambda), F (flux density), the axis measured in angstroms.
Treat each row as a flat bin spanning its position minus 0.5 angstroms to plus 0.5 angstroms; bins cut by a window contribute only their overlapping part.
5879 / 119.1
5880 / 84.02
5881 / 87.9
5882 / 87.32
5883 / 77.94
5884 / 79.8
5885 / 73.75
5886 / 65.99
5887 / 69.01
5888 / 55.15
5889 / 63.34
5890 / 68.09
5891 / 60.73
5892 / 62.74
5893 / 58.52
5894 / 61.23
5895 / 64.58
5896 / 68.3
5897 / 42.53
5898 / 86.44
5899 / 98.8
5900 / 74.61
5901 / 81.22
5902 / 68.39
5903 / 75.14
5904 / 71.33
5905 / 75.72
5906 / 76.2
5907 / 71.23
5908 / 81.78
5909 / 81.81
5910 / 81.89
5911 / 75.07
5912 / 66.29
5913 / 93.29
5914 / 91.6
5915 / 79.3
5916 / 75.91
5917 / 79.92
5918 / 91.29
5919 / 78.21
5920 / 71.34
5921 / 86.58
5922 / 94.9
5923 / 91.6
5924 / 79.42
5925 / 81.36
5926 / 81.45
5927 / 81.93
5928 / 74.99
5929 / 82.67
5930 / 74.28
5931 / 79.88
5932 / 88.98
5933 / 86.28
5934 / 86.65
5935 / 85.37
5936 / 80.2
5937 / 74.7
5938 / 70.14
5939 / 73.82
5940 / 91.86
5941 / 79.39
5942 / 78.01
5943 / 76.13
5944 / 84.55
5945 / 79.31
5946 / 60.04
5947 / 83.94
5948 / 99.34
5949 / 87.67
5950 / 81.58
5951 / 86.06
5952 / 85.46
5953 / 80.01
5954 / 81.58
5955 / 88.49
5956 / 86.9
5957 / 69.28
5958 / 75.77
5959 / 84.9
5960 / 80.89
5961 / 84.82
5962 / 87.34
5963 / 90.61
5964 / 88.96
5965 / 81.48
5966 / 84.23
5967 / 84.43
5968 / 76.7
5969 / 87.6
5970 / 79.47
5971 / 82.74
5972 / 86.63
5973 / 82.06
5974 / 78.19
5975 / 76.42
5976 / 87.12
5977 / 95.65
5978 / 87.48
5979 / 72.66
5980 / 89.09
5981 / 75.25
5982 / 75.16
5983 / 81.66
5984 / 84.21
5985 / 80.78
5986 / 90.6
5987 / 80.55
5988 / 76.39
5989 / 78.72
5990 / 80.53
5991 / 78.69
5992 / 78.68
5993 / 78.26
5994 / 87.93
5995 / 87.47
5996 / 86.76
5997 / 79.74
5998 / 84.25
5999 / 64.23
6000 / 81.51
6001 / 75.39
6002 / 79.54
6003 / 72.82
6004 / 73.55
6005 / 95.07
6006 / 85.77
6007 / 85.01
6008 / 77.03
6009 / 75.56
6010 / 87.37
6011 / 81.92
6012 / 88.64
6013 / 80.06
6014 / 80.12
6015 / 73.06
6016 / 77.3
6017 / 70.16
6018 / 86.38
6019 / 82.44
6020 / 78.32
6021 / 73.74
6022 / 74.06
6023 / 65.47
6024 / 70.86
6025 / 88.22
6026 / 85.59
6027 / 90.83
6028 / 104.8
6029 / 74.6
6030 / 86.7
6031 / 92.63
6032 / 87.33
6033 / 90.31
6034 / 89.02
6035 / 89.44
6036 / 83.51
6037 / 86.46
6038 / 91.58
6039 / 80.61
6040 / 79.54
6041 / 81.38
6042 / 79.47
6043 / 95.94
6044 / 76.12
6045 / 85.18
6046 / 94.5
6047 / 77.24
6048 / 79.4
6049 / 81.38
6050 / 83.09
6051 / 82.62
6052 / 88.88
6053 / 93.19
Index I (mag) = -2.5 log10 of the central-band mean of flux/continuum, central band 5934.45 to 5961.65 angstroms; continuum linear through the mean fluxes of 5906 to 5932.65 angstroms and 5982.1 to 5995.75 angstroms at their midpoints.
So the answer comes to 0.005 mag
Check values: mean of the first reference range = 81.4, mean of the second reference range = 81.8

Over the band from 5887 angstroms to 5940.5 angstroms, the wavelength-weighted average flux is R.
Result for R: 76.9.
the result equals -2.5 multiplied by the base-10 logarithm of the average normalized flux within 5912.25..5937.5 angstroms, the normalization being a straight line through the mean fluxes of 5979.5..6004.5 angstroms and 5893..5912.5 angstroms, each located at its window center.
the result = -0.11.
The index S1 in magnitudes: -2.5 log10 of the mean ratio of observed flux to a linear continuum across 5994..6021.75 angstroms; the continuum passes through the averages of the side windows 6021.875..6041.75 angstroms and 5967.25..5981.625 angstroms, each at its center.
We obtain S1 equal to 0.05 mag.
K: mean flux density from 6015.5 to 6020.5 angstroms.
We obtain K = 78.9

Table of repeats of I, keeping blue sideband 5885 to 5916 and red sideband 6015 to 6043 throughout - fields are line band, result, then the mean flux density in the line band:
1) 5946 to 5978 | -0.08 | 83.8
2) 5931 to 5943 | -0.08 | 81.1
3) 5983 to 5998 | -0.03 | 82.2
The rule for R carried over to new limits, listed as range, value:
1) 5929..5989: 82.2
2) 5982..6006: 80.7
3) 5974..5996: 82.1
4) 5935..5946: 78.3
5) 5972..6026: 80.4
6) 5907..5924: 82.1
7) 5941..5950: 81.1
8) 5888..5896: 62.6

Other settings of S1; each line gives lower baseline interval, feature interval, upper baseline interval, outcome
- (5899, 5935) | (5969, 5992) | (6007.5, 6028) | -0.022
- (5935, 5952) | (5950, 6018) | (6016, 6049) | 0.003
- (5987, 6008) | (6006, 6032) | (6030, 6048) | 0.023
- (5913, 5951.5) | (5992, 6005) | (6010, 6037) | 0.035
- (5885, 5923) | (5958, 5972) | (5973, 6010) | -0.064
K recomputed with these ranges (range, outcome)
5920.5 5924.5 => 88.1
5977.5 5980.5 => 83.1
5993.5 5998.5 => 85.2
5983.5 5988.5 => 82.5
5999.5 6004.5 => 76.6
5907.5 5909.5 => 81.8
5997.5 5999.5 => 74.2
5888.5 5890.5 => 65.7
